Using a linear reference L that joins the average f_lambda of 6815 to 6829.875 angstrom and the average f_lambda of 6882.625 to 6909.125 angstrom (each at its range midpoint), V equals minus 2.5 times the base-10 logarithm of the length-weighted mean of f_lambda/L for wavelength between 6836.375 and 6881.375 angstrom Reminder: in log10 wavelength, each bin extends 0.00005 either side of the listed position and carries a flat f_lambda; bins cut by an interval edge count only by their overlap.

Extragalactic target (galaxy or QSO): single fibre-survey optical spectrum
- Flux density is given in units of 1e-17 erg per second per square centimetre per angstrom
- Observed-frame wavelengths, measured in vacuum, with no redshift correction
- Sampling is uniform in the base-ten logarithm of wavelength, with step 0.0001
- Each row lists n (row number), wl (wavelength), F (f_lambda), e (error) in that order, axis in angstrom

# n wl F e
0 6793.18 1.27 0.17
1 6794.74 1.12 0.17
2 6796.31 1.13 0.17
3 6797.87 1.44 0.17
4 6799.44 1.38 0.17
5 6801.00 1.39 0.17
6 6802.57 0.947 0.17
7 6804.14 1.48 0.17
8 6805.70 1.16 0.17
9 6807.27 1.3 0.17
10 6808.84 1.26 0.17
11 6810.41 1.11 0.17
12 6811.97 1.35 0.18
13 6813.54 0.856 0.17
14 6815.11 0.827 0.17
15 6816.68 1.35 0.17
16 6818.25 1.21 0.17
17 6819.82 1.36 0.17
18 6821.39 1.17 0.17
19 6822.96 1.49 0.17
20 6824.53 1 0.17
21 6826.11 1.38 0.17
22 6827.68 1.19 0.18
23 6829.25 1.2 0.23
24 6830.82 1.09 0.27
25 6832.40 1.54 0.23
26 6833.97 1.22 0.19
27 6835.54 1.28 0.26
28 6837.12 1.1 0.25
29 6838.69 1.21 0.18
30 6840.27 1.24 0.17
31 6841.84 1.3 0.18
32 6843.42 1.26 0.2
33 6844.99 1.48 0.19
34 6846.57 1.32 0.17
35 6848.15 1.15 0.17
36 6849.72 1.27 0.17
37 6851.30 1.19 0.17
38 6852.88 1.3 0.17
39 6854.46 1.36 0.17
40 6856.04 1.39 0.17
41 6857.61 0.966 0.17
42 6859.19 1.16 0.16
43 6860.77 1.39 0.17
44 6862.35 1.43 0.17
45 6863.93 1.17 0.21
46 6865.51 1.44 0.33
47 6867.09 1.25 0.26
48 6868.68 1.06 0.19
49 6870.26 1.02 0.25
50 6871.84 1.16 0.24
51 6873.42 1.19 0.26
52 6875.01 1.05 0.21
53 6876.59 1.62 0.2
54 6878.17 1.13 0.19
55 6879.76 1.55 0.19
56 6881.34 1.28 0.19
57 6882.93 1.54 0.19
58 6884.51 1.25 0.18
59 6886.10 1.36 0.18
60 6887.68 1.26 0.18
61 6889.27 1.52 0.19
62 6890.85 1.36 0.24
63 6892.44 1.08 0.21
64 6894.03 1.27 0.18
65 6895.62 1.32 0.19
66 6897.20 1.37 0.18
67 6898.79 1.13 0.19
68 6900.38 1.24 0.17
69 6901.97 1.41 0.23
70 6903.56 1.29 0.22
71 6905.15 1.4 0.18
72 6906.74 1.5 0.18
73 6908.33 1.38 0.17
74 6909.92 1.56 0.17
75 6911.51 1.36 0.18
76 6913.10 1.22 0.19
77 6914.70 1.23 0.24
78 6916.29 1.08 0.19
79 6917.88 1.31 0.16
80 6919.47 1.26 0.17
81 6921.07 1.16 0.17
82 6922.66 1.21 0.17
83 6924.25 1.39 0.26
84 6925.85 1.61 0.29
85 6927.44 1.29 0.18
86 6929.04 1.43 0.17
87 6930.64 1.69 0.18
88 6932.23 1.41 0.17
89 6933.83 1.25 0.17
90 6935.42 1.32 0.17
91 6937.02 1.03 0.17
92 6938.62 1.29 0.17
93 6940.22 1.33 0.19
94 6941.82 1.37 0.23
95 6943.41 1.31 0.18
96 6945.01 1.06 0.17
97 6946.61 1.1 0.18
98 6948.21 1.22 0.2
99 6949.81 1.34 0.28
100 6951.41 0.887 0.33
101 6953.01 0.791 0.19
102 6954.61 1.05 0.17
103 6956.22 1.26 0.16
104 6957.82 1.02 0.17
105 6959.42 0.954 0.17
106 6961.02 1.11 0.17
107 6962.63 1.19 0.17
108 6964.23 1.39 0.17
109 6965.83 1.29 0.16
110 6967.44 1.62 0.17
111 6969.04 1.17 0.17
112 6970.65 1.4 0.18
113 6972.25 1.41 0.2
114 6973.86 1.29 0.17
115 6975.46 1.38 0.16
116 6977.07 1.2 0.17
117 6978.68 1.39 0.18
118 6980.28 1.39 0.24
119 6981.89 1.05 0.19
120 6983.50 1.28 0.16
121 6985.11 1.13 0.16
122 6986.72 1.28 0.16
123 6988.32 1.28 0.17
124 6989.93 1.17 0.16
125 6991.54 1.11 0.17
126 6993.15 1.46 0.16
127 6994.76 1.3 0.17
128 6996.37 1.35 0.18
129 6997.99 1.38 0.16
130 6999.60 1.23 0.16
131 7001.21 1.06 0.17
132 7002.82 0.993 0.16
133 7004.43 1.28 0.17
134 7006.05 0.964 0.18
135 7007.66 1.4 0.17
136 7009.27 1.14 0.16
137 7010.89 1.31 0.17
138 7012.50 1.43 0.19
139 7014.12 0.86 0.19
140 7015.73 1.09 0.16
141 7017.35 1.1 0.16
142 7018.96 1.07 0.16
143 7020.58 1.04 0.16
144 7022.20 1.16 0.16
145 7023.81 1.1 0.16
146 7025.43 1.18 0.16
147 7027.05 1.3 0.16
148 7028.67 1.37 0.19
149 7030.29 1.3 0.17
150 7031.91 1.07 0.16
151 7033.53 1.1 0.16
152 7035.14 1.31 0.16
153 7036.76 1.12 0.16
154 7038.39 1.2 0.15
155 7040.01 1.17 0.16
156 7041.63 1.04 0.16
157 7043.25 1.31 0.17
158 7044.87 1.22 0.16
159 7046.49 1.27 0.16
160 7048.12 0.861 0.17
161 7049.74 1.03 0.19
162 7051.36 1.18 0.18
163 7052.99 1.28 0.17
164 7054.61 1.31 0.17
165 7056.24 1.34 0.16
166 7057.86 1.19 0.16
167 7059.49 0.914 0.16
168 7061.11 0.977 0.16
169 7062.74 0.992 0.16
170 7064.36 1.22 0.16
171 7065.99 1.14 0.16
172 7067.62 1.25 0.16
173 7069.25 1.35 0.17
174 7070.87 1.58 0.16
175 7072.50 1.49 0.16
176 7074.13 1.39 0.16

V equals 0.02 mag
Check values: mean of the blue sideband 1.24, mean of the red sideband 1.33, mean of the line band 1.26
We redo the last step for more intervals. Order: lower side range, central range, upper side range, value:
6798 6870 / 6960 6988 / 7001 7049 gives -0.09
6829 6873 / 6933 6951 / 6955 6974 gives 0.02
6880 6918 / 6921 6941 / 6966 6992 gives -0.03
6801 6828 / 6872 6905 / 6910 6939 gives -0.03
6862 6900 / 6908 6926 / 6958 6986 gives -0.02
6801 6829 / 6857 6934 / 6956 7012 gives -0.07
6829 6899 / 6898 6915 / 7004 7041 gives -0.08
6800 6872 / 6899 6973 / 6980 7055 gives -0.05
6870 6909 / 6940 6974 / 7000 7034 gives 0.02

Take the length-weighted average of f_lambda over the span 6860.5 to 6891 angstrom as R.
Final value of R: 1.3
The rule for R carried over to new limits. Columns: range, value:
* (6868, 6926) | 1.3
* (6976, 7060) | 1.19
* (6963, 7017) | 1.25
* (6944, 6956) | 1.08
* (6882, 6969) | 1.28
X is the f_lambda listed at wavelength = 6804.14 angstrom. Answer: 1.48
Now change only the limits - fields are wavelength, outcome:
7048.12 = 0.861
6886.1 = 1.36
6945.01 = 1.06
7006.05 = 0.964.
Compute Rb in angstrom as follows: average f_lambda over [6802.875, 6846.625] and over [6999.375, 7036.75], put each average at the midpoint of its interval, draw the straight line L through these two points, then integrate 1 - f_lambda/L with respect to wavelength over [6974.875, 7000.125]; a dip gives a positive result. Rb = -2.1 angstrom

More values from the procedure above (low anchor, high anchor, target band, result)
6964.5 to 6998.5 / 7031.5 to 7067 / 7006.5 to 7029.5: 0.8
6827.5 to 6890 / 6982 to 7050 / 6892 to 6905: -0.3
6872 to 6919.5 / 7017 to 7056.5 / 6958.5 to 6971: -0.1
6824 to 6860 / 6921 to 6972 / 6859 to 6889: -0.9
